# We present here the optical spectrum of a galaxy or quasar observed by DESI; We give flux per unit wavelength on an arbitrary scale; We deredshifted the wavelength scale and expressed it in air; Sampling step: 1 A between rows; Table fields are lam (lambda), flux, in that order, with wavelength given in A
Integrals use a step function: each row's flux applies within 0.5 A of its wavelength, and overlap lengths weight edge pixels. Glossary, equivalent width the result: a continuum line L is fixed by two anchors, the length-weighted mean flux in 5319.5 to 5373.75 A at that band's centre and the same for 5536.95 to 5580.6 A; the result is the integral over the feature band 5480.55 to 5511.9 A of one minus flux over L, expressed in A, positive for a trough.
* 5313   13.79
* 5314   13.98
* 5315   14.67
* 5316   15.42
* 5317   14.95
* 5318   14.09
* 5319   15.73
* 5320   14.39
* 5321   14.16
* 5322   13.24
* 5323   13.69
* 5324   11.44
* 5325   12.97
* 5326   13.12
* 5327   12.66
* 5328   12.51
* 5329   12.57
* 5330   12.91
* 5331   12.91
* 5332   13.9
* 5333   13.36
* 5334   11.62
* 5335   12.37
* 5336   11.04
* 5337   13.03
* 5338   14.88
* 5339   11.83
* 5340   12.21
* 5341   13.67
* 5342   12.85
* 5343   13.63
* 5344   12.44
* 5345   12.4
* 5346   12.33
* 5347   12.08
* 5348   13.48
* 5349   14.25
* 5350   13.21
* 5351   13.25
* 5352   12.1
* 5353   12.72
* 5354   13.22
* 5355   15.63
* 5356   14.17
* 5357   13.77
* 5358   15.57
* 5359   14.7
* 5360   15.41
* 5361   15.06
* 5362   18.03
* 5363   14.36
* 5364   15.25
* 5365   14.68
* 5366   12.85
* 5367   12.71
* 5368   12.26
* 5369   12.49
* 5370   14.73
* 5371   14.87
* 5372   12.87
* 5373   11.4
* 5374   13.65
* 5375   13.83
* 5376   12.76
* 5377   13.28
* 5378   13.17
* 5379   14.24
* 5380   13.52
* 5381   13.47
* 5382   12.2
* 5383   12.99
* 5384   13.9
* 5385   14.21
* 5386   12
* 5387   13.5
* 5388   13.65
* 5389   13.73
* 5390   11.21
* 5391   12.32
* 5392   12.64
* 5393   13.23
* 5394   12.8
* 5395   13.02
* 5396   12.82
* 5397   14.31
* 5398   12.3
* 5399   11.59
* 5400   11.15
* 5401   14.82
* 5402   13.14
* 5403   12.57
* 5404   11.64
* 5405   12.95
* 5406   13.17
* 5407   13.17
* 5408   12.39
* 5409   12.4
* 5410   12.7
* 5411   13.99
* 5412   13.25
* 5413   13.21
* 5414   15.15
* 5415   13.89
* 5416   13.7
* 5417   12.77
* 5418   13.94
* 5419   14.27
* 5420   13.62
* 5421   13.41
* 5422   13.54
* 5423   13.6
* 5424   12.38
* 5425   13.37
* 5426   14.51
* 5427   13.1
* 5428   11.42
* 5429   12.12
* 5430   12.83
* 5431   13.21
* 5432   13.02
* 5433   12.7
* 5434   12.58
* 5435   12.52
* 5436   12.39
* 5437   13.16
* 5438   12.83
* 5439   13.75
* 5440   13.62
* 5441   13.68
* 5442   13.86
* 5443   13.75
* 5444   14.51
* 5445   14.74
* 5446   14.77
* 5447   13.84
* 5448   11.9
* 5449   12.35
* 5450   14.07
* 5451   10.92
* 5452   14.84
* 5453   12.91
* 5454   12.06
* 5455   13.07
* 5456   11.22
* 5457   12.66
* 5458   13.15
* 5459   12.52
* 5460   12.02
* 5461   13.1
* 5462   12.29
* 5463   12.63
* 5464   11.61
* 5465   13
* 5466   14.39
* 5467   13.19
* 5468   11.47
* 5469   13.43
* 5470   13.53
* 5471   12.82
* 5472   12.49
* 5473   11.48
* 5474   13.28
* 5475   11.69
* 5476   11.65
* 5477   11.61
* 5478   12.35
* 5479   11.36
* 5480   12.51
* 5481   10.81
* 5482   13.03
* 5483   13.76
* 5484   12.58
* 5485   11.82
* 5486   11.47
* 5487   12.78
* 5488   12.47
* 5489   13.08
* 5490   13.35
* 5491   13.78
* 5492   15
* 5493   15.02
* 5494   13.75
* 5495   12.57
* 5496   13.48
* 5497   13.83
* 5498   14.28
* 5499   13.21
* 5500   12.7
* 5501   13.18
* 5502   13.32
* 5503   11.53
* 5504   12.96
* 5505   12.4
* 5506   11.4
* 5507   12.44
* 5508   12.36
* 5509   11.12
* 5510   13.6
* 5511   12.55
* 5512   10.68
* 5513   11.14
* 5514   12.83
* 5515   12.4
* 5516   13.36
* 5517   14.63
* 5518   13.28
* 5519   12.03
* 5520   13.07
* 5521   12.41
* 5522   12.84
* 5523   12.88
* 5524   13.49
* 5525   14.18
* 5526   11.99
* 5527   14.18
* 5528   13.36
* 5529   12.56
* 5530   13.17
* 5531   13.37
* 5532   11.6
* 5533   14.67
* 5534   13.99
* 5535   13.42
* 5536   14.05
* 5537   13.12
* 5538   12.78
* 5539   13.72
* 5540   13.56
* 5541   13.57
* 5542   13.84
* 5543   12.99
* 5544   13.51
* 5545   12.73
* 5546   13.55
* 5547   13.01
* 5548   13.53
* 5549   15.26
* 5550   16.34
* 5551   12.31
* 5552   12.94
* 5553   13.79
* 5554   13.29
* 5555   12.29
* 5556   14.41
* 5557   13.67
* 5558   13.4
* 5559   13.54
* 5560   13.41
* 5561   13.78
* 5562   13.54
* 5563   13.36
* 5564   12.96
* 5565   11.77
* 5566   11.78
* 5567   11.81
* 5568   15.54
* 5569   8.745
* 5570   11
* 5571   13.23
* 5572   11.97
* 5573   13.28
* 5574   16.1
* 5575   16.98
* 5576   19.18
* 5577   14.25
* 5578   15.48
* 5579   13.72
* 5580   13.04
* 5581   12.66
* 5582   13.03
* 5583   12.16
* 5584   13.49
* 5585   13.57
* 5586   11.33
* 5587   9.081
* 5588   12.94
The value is 1.5 A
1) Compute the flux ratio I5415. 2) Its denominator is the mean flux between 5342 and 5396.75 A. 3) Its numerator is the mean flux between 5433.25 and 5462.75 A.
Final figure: 1.0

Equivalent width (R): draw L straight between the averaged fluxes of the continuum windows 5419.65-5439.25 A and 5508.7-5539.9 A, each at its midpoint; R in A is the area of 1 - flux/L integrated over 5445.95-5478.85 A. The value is 0.9 A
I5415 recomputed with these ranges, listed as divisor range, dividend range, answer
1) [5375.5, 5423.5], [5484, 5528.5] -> 0.98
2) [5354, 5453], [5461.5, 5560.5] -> 0.97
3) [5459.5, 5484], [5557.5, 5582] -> 1.08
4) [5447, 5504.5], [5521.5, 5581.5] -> 1.06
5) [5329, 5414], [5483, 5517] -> 0.97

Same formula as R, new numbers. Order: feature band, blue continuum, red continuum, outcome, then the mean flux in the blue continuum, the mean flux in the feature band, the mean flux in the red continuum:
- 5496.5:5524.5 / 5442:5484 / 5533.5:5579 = 1.0 A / 12.8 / 12.7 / 13.6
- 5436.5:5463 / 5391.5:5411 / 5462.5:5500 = -0.6 A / 12.8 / 13.1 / 12.8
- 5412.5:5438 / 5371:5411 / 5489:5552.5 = -0.3 A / 13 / 13.2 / 13.2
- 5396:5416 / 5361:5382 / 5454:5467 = 0.4 A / 13.7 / 13.1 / 12.6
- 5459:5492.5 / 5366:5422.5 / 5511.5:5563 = 1.6 A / 13.1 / 12.6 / 13.3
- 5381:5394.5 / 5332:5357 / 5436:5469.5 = 0.1 A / 13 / 13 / 13.1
